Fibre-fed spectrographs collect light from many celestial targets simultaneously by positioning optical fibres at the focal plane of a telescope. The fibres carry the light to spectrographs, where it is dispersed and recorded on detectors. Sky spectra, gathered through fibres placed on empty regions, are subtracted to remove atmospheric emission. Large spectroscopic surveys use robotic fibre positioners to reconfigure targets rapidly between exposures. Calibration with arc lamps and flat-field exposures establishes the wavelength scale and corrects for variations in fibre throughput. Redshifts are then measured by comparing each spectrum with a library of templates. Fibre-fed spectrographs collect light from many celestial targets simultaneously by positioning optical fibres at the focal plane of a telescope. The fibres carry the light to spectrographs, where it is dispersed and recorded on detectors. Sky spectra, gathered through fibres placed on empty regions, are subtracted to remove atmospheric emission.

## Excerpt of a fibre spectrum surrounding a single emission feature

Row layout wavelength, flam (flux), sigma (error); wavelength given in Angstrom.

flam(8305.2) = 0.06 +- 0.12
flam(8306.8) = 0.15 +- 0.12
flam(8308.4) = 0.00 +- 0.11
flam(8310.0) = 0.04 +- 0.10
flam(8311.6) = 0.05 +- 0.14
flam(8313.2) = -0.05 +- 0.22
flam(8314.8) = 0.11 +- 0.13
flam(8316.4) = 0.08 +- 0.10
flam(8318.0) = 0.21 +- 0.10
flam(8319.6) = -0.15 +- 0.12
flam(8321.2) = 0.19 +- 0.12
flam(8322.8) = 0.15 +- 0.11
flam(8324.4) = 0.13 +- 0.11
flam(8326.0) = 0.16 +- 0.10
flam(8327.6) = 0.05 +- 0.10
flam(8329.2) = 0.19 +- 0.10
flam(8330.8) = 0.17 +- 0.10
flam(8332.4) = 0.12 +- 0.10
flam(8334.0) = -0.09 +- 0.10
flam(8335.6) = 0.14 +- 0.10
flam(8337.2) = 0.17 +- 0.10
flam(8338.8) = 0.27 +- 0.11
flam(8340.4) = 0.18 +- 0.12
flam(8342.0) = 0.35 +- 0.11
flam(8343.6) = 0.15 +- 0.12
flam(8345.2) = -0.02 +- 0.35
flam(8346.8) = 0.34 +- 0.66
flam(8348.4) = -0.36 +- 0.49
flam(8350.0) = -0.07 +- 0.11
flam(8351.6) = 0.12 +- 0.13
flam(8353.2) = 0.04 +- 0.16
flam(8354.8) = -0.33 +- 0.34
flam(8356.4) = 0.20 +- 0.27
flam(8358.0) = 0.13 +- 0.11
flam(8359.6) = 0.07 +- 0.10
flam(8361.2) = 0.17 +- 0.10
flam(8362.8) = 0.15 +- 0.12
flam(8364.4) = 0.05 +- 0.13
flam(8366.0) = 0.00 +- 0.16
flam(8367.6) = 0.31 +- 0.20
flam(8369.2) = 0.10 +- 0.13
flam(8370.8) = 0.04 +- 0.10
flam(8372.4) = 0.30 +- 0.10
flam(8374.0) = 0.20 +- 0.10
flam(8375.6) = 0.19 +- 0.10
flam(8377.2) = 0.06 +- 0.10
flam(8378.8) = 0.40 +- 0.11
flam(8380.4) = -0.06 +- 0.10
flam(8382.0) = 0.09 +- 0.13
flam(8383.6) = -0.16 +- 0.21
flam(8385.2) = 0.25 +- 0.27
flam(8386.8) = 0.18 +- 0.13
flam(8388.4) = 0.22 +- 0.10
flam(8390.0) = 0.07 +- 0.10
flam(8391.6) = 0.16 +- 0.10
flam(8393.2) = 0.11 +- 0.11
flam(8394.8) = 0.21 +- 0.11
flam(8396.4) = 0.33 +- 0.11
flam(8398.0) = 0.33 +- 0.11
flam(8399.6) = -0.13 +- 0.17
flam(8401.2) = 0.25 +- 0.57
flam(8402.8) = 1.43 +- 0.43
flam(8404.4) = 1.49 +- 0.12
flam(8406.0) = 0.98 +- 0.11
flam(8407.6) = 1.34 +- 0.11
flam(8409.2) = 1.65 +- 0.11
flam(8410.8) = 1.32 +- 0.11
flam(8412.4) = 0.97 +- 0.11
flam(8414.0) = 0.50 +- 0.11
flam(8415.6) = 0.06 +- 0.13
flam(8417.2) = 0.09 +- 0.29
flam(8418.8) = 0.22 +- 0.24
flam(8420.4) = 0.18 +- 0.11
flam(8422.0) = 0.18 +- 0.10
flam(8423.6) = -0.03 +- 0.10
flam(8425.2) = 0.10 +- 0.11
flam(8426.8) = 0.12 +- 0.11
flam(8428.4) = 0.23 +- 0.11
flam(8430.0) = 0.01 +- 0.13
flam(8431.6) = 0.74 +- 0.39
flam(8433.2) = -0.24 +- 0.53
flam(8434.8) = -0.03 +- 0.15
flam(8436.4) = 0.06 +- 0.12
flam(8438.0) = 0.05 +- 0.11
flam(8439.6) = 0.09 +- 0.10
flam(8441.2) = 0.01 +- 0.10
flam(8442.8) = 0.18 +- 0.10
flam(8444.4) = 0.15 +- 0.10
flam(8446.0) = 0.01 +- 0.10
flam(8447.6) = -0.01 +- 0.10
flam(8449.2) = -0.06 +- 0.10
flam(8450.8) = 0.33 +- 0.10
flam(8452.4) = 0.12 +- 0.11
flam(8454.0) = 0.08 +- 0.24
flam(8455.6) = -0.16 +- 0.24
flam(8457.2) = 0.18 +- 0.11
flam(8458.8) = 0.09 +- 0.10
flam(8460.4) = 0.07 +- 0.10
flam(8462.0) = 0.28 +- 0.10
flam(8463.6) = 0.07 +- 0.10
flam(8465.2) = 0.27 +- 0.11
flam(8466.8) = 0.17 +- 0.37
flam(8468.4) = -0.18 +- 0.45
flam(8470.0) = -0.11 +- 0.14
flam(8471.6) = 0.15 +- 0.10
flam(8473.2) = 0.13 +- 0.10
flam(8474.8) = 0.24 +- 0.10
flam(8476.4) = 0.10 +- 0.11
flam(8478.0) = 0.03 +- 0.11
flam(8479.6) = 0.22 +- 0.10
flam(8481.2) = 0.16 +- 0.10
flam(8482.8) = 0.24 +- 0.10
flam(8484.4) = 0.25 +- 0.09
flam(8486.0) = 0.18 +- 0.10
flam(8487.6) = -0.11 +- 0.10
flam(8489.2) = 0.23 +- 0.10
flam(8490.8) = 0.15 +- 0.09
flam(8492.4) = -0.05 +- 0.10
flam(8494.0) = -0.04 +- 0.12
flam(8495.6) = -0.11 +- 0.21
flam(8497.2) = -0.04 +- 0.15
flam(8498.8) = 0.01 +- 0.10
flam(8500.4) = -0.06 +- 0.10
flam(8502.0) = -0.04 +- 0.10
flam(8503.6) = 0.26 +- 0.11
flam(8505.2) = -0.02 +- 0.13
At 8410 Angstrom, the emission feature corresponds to [O II]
